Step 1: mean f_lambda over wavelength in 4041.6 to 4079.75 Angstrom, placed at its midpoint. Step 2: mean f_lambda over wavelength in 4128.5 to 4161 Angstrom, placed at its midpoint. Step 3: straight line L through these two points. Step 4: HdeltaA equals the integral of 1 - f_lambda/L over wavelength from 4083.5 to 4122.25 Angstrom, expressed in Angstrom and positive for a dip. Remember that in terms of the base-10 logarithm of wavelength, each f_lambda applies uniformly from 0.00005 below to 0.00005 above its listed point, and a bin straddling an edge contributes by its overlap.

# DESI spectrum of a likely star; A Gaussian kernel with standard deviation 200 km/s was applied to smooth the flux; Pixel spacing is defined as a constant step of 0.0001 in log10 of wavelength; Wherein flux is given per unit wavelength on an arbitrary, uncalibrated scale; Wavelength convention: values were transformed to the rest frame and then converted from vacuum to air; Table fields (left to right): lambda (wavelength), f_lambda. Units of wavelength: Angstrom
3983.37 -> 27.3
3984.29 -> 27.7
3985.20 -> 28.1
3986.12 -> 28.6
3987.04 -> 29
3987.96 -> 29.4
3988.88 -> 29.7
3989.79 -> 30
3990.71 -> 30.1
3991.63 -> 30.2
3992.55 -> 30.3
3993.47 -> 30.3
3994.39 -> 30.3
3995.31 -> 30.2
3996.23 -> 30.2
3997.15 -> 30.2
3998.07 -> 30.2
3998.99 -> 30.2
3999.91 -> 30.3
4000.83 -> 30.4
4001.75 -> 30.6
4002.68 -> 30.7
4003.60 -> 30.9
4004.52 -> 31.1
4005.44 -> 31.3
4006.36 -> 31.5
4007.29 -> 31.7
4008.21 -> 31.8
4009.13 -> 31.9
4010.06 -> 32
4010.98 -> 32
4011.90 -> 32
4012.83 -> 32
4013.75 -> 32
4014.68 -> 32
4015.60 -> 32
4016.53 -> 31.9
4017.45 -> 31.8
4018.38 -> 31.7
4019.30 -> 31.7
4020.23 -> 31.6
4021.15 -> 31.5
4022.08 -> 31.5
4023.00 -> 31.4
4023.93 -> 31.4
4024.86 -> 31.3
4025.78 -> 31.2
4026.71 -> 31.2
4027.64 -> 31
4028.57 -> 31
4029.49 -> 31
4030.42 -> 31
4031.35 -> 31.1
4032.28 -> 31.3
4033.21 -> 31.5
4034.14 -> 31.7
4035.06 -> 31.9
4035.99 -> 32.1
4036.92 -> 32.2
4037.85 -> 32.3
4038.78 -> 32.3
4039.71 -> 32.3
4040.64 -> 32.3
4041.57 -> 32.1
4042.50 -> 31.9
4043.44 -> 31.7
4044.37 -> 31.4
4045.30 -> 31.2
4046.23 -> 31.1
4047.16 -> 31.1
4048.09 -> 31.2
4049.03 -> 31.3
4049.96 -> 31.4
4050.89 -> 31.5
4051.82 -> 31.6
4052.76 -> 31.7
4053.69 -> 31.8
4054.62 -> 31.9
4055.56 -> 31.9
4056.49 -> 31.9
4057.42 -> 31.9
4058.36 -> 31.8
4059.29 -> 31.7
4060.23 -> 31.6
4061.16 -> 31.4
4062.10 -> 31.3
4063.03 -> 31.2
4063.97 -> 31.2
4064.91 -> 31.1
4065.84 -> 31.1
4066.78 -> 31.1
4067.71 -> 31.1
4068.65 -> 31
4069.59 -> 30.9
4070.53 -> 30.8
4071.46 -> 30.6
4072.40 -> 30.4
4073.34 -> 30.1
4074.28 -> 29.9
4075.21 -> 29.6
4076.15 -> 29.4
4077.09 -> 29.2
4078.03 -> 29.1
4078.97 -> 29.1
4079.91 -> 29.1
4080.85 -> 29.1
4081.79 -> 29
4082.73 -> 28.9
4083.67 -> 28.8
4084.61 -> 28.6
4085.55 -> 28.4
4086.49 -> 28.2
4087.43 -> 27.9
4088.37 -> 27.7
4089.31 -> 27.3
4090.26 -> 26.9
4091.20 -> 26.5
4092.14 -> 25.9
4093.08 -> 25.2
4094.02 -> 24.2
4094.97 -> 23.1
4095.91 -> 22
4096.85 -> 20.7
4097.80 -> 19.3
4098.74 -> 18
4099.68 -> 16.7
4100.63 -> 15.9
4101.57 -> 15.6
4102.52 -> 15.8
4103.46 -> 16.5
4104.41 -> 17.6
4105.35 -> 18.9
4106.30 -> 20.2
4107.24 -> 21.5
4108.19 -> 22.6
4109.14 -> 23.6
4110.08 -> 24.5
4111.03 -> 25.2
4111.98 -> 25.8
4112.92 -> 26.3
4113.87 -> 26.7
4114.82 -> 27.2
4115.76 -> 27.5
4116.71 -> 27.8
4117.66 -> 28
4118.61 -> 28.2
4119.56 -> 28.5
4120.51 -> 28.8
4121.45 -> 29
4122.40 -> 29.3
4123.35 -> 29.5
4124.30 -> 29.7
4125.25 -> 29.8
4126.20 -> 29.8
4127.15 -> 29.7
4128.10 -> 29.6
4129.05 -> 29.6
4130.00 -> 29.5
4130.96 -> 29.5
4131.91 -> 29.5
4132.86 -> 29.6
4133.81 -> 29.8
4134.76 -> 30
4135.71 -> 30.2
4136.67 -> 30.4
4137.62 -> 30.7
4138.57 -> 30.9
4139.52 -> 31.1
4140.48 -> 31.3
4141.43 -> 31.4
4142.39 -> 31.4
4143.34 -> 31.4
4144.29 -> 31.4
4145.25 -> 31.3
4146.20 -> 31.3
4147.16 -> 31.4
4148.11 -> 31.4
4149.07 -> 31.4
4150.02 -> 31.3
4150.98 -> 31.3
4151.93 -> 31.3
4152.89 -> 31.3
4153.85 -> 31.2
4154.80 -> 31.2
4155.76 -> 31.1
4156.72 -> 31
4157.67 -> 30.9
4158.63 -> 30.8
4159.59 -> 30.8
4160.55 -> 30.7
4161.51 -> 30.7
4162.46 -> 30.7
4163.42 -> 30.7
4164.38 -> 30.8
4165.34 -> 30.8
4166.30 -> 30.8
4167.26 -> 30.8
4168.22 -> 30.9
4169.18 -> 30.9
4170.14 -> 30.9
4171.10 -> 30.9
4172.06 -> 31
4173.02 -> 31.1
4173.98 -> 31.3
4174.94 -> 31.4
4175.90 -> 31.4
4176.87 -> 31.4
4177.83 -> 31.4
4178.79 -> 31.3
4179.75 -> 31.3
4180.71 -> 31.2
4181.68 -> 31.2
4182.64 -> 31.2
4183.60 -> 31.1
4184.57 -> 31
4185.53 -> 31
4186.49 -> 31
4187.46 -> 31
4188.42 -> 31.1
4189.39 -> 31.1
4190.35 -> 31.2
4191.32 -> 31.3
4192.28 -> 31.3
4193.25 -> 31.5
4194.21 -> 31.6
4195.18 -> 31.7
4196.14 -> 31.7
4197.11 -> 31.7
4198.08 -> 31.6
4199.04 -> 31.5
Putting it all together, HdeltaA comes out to 8.6 Angstrom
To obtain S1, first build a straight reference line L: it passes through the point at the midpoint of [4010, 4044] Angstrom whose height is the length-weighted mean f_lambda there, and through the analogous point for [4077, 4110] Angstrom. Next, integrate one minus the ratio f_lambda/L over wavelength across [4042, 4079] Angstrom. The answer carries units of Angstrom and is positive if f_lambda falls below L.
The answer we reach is -4.5 Angstrom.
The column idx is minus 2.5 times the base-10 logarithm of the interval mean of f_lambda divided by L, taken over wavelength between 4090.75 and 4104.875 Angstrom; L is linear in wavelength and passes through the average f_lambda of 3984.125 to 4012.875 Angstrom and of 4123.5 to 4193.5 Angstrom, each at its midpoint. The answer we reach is 0.46 mag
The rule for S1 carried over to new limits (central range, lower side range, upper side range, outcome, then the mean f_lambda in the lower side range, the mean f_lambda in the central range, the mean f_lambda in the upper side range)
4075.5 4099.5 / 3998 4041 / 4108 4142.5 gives 2.7 Angstrom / 31.5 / 26.4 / 28.7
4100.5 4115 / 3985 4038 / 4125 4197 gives 4.4 Angstrom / 31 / 21.5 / 30.9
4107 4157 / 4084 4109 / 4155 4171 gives -4.5 Angstrom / 22.4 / 29.3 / 30.8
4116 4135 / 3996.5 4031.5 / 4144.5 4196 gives 1.2 Angstrom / 31.3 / 29.2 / 31.1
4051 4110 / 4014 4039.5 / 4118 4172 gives 7.7 Angstrom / 31.6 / 27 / 30.5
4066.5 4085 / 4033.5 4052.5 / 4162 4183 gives 1.0 Angstrom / 31.7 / 29.8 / 31.1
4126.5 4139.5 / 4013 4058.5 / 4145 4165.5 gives 0.5 Angstrom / 31.6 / 30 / 31.1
